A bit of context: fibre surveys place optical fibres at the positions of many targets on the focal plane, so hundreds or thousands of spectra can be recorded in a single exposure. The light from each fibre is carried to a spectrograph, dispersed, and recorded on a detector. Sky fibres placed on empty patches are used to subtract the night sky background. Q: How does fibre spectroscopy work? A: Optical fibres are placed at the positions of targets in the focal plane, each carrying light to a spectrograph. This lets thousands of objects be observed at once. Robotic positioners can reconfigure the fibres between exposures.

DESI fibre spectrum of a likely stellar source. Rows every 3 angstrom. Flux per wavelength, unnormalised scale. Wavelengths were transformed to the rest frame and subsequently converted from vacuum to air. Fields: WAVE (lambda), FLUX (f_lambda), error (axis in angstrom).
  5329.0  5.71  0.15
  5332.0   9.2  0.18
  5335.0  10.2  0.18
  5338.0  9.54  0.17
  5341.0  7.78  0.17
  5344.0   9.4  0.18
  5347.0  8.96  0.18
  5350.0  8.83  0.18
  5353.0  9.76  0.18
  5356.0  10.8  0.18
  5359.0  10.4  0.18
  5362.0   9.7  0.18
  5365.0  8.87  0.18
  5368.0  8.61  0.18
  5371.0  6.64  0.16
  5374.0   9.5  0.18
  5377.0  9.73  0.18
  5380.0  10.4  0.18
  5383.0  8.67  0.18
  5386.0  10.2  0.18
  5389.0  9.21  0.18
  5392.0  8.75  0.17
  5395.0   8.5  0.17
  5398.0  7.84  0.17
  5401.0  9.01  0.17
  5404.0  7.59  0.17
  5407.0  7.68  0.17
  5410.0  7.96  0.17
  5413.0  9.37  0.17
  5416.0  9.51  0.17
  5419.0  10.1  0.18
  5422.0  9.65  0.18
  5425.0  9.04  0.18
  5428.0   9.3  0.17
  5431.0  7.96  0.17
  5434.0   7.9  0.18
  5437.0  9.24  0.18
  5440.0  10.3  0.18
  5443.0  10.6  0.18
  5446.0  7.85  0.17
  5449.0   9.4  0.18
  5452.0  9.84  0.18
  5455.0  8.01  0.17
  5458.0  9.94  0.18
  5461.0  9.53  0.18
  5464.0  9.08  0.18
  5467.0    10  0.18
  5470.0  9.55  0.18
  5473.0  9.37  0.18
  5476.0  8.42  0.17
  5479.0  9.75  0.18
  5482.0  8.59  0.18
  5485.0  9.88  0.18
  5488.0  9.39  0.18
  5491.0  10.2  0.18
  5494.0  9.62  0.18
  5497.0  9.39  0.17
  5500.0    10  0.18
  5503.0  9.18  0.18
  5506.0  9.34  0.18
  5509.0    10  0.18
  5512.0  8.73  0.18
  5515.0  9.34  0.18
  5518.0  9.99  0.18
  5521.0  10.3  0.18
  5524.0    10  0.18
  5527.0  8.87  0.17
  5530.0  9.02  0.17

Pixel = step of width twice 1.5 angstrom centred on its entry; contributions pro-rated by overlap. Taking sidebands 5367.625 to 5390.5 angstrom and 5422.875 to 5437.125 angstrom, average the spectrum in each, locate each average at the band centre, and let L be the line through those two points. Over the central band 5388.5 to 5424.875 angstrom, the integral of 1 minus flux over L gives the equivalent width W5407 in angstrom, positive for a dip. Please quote 0.5 angstrom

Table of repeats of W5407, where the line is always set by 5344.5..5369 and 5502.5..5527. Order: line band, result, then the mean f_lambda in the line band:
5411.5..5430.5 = 0.24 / 9.41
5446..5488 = 1.21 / 9.28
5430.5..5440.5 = 0.79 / 8.79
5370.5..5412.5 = 3.38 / 8.76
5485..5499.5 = -0.19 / 9.7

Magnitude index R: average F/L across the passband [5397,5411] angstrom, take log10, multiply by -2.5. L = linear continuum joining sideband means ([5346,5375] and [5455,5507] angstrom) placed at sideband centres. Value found 0.16 mag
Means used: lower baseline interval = 9.21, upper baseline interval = 9.44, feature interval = 8.02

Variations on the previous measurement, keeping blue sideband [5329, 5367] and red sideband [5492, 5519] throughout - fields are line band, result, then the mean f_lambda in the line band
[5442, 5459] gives 0.03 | 9.21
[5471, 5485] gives 0.04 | 9.14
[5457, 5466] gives -0.01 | 9.52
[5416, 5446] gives 0.02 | 9.28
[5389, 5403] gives 0.10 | 8.56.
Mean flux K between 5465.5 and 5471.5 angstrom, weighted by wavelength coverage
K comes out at 9.78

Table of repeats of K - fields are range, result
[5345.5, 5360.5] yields 9.75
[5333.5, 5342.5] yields 9.17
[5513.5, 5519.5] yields 9.66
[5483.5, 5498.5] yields 9.7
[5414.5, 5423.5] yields 9.75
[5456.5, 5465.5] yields 9.52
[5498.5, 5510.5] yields 9.63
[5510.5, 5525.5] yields 9.67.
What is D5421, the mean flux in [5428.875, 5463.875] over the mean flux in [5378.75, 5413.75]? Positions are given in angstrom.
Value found 1.05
